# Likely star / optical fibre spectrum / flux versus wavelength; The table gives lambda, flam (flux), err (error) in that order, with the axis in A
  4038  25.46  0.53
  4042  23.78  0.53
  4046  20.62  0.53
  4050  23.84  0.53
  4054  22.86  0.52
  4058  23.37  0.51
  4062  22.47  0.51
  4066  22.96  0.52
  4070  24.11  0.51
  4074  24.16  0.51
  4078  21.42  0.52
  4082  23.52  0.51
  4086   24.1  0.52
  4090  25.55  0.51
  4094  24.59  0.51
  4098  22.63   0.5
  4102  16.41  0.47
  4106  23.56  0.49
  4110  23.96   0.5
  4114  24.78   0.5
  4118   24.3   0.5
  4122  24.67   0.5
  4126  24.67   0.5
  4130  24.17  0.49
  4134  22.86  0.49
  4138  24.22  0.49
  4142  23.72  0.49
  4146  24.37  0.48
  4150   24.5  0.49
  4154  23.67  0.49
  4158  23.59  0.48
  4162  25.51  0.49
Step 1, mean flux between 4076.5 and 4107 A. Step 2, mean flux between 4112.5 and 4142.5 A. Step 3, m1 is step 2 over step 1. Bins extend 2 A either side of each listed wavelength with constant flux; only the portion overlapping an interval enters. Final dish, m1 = 1.1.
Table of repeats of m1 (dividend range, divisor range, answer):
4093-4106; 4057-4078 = 0.92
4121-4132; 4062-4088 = 1.05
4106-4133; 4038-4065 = 1.06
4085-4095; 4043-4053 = 1.11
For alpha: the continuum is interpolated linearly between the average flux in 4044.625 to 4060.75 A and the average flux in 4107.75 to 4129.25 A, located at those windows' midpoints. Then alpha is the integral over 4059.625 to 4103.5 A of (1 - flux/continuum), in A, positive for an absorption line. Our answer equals 0.93 A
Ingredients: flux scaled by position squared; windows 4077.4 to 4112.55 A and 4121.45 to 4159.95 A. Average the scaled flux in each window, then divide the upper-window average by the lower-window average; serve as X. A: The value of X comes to 1.07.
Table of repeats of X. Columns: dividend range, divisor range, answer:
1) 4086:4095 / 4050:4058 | 1.09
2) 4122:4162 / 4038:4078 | 1.08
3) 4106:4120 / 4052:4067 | 1.09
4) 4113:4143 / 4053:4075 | 1.07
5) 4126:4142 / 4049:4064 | 1.07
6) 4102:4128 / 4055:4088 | 1.04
